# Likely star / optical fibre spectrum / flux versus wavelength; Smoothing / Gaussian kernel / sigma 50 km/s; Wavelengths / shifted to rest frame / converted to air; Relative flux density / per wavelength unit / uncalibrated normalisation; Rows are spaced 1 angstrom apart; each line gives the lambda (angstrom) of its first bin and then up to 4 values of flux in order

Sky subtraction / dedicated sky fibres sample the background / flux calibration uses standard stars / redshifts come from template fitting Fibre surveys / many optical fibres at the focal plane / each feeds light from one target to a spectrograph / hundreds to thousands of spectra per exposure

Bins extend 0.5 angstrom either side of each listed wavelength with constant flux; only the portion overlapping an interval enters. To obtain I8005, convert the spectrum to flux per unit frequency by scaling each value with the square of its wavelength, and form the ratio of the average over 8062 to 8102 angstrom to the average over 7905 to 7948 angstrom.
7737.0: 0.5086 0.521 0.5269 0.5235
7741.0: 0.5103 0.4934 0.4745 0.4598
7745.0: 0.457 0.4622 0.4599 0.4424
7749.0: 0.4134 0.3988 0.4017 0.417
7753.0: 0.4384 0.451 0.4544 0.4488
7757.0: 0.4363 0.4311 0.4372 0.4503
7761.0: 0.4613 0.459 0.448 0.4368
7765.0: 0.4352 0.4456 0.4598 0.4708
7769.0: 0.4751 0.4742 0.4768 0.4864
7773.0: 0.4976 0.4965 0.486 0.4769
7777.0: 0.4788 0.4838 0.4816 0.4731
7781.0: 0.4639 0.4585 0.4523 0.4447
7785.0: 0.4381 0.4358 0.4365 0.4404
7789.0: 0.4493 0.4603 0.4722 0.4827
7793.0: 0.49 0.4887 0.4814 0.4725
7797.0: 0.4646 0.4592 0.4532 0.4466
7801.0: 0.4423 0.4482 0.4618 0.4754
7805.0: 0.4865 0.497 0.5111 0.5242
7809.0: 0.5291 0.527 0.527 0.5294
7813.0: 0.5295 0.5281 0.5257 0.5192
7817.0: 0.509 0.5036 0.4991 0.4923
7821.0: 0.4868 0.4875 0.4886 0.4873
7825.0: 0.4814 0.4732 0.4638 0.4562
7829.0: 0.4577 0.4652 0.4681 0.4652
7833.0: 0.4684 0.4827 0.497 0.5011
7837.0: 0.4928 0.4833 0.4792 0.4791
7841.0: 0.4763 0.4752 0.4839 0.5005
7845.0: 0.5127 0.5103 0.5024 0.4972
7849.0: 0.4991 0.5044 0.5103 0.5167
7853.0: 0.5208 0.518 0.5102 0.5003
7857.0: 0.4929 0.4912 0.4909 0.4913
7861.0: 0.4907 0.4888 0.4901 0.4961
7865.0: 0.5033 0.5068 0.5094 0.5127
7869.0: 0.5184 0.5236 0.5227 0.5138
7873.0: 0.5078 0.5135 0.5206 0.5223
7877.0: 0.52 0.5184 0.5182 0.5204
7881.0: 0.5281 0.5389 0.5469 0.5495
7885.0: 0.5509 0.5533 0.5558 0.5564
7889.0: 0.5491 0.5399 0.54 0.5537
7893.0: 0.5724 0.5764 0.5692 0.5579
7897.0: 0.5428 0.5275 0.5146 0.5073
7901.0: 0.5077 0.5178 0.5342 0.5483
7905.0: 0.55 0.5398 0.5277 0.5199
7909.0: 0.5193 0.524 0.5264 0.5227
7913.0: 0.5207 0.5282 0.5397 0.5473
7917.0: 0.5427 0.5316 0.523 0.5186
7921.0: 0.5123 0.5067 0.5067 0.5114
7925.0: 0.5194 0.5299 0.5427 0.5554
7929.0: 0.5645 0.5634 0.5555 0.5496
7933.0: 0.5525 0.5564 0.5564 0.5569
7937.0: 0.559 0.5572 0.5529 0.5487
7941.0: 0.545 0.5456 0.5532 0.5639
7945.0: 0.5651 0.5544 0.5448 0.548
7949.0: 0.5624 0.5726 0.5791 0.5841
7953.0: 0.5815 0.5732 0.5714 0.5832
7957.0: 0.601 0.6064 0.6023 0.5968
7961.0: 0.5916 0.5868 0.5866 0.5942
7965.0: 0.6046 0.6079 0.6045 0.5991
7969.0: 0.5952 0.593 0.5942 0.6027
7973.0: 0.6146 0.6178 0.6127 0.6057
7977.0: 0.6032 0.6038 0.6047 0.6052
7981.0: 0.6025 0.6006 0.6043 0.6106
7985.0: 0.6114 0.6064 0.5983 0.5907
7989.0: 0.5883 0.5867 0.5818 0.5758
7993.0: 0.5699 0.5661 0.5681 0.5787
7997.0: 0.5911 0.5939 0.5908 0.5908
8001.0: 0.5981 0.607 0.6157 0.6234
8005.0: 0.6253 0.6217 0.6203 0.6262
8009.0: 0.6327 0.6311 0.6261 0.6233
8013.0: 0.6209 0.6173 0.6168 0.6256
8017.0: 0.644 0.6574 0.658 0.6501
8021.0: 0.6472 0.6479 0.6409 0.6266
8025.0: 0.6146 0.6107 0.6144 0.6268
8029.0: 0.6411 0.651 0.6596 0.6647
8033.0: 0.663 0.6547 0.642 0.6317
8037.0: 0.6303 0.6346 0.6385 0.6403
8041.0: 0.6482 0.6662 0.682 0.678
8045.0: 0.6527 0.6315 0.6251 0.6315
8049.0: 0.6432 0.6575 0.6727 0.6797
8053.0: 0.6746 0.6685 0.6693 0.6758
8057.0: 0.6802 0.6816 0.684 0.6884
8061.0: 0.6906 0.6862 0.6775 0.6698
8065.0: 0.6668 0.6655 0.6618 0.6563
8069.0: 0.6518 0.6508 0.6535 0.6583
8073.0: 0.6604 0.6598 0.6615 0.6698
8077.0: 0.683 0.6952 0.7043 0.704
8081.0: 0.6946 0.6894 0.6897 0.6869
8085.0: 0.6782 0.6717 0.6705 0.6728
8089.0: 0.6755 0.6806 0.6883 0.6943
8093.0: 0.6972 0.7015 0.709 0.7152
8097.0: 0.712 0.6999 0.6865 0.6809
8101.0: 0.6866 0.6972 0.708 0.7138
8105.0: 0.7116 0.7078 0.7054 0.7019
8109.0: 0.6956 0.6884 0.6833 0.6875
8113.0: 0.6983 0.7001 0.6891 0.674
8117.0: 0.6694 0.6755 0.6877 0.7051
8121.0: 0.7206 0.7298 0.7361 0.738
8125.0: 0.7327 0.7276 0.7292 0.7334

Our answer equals 1.31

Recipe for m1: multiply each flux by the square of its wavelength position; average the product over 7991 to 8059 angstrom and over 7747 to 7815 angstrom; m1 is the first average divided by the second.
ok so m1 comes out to 1.44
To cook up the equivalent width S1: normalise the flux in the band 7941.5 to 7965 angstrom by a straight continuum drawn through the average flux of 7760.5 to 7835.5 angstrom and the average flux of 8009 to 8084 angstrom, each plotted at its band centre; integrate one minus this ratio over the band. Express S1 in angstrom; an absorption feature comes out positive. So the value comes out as 0.5 angstrom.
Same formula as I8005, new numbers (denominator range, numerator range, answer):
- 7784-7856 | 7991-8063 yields 1.38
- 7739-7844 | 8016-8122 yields 1.52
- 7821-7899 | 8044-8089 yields 1.39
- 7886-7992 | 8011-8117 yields 1.22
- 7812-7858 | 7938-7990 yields 1.23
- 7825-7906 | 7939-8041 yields 1.22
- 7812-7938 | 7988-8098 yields 1.31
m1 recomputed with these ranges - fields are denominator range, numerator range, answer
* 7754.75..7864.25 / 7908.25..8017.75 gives 1.25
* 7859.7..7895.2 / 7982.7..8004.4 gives 1.16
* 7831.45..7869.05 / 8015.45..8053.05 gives 1.36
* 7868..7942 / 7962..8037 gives 1.17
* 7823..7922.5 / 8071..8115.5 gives 1.42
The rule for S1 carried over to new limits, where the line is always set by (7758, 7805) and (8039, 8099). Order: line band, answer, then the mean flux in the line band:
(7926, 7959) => 1.1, 0.563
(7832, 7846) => 0.5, 0.487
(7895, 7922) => 1.3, 0.529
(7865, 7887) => 0.3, 0.525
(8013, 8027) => 0.1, 0.634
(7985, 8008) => 0.9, 0.596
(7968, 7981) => 0.0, 0.604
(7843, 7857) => 0.2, 0.507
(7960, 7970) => 0.0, 0.597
